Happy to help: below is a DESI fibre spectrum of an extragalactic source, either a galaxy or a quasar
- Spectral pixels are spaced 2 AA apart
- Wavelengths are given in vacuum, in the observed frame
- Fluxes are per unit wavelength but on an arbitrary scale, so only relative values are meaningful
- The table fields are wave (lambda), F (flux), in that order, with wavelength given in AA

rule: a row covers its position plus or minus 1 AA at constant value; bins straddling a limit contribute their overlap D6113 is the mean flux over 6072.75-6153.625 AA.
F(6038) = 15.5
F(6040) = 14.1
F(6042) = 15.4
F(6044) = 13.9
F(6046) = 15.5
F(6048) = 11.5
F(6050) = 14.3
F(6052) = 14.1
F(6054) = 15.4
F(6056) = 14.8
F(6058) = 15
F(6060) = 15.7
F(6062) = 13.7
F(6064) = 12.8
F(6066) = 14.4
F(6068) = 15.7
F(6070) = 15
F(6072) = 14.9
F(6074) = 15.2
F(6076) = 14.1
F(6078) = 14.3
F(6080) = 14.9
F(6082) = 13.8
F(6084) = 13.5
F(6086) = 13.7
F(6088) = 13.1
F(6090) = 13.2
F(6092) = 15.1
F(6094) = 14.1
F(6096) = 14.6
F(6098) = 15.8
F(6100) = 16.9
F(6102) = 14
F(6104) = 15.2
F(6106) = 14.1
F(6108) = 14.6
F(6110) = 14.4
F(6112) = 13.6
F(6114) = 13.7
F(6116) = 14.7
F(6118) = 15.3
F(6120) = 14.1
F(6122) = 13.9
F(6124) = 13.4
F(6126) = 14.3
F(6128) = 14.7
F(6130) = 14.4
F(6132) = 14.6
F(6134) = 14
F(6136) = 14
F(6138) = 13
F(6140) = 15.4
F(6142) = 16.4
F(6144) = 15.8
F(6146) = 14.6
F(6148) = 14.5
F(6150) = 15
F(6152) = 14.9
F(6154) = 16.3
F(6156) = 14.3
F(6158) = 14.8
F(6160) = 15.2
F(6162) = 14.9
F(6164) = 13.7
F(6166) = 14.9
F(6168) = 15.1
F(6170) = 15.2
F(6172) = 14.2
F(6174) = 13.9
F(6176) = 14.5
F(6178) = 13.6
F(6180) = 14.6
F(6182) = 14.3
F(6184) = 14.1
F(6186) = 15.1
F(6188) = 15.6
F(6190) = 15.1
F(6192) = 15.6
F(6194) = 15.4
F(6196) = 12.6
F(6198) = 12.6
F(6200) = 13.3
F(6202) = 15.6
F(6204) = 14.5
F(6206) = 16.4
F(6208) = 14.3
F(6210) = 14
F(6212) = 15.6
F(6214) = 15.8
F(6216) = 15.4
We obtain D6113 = 14.5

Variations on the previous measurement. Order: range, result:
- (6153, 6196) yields 14.7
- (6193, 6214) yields 14.5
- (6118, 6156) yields 14.6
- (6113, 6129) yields 14.3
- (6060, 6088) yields 14.3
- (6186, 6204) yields 14.5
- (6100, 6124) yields 14.4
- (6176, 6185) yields 14.2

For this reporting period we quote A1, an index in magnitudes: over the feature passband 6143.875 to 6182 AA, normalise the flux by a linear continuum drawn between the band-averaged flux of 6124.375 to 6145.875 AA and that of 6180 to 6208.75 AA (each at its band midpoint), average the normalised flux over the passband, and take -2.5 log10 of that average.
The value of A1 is -0.01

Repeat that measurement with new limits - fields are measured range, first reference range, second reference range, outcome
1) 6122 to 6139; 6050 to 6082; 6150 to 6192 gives 0.05 mag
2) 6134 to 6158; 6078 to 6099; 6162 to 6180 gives -0.04 mag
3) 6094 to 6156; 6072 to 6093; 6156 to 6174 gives -0.02 mag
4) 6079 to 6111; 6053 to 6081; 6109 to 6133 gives 0.00 mag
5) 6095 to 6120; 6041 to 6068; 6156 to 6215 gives -0.02 mag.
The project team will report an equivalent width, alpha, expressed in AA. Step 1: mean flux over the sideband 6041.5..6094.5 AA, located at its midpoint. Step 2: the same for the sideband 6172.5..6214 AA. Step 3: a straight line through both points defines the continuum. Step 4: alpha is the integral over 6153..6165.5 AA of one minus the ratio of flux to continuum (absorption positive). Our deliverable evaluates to -0.3 AA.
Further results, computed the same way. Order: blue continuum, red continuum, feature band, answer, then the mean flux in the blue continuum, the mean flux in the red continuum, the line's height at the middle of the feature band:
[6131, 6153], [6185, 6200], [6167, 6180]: 0.1 AA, 14.7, 14.5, 14.6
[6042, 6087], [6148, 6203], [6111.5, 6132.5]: 0.4 AA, 14.4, 14.6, 14.5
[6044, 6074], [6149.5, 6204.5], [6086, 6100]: 0.1 AA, 14.5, 14.6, 14.5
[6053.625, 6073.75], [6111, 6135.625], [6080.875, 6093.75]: 0.7 AA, 14.7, 14.2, 14.5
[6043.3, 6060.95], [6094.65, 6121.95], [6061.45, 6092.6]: 0.7 AA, 14.5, 14.7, 14.6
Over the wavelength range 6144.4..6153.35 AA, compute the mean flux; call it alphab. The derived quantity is 14.9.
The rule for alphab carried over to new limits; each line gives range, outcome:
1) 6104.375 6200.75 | 14.5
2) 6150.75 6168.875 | 14.9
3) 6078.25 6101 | 14.4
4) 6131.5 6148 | 14.7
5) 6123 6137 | 14.2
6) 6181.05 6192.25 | 14.9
